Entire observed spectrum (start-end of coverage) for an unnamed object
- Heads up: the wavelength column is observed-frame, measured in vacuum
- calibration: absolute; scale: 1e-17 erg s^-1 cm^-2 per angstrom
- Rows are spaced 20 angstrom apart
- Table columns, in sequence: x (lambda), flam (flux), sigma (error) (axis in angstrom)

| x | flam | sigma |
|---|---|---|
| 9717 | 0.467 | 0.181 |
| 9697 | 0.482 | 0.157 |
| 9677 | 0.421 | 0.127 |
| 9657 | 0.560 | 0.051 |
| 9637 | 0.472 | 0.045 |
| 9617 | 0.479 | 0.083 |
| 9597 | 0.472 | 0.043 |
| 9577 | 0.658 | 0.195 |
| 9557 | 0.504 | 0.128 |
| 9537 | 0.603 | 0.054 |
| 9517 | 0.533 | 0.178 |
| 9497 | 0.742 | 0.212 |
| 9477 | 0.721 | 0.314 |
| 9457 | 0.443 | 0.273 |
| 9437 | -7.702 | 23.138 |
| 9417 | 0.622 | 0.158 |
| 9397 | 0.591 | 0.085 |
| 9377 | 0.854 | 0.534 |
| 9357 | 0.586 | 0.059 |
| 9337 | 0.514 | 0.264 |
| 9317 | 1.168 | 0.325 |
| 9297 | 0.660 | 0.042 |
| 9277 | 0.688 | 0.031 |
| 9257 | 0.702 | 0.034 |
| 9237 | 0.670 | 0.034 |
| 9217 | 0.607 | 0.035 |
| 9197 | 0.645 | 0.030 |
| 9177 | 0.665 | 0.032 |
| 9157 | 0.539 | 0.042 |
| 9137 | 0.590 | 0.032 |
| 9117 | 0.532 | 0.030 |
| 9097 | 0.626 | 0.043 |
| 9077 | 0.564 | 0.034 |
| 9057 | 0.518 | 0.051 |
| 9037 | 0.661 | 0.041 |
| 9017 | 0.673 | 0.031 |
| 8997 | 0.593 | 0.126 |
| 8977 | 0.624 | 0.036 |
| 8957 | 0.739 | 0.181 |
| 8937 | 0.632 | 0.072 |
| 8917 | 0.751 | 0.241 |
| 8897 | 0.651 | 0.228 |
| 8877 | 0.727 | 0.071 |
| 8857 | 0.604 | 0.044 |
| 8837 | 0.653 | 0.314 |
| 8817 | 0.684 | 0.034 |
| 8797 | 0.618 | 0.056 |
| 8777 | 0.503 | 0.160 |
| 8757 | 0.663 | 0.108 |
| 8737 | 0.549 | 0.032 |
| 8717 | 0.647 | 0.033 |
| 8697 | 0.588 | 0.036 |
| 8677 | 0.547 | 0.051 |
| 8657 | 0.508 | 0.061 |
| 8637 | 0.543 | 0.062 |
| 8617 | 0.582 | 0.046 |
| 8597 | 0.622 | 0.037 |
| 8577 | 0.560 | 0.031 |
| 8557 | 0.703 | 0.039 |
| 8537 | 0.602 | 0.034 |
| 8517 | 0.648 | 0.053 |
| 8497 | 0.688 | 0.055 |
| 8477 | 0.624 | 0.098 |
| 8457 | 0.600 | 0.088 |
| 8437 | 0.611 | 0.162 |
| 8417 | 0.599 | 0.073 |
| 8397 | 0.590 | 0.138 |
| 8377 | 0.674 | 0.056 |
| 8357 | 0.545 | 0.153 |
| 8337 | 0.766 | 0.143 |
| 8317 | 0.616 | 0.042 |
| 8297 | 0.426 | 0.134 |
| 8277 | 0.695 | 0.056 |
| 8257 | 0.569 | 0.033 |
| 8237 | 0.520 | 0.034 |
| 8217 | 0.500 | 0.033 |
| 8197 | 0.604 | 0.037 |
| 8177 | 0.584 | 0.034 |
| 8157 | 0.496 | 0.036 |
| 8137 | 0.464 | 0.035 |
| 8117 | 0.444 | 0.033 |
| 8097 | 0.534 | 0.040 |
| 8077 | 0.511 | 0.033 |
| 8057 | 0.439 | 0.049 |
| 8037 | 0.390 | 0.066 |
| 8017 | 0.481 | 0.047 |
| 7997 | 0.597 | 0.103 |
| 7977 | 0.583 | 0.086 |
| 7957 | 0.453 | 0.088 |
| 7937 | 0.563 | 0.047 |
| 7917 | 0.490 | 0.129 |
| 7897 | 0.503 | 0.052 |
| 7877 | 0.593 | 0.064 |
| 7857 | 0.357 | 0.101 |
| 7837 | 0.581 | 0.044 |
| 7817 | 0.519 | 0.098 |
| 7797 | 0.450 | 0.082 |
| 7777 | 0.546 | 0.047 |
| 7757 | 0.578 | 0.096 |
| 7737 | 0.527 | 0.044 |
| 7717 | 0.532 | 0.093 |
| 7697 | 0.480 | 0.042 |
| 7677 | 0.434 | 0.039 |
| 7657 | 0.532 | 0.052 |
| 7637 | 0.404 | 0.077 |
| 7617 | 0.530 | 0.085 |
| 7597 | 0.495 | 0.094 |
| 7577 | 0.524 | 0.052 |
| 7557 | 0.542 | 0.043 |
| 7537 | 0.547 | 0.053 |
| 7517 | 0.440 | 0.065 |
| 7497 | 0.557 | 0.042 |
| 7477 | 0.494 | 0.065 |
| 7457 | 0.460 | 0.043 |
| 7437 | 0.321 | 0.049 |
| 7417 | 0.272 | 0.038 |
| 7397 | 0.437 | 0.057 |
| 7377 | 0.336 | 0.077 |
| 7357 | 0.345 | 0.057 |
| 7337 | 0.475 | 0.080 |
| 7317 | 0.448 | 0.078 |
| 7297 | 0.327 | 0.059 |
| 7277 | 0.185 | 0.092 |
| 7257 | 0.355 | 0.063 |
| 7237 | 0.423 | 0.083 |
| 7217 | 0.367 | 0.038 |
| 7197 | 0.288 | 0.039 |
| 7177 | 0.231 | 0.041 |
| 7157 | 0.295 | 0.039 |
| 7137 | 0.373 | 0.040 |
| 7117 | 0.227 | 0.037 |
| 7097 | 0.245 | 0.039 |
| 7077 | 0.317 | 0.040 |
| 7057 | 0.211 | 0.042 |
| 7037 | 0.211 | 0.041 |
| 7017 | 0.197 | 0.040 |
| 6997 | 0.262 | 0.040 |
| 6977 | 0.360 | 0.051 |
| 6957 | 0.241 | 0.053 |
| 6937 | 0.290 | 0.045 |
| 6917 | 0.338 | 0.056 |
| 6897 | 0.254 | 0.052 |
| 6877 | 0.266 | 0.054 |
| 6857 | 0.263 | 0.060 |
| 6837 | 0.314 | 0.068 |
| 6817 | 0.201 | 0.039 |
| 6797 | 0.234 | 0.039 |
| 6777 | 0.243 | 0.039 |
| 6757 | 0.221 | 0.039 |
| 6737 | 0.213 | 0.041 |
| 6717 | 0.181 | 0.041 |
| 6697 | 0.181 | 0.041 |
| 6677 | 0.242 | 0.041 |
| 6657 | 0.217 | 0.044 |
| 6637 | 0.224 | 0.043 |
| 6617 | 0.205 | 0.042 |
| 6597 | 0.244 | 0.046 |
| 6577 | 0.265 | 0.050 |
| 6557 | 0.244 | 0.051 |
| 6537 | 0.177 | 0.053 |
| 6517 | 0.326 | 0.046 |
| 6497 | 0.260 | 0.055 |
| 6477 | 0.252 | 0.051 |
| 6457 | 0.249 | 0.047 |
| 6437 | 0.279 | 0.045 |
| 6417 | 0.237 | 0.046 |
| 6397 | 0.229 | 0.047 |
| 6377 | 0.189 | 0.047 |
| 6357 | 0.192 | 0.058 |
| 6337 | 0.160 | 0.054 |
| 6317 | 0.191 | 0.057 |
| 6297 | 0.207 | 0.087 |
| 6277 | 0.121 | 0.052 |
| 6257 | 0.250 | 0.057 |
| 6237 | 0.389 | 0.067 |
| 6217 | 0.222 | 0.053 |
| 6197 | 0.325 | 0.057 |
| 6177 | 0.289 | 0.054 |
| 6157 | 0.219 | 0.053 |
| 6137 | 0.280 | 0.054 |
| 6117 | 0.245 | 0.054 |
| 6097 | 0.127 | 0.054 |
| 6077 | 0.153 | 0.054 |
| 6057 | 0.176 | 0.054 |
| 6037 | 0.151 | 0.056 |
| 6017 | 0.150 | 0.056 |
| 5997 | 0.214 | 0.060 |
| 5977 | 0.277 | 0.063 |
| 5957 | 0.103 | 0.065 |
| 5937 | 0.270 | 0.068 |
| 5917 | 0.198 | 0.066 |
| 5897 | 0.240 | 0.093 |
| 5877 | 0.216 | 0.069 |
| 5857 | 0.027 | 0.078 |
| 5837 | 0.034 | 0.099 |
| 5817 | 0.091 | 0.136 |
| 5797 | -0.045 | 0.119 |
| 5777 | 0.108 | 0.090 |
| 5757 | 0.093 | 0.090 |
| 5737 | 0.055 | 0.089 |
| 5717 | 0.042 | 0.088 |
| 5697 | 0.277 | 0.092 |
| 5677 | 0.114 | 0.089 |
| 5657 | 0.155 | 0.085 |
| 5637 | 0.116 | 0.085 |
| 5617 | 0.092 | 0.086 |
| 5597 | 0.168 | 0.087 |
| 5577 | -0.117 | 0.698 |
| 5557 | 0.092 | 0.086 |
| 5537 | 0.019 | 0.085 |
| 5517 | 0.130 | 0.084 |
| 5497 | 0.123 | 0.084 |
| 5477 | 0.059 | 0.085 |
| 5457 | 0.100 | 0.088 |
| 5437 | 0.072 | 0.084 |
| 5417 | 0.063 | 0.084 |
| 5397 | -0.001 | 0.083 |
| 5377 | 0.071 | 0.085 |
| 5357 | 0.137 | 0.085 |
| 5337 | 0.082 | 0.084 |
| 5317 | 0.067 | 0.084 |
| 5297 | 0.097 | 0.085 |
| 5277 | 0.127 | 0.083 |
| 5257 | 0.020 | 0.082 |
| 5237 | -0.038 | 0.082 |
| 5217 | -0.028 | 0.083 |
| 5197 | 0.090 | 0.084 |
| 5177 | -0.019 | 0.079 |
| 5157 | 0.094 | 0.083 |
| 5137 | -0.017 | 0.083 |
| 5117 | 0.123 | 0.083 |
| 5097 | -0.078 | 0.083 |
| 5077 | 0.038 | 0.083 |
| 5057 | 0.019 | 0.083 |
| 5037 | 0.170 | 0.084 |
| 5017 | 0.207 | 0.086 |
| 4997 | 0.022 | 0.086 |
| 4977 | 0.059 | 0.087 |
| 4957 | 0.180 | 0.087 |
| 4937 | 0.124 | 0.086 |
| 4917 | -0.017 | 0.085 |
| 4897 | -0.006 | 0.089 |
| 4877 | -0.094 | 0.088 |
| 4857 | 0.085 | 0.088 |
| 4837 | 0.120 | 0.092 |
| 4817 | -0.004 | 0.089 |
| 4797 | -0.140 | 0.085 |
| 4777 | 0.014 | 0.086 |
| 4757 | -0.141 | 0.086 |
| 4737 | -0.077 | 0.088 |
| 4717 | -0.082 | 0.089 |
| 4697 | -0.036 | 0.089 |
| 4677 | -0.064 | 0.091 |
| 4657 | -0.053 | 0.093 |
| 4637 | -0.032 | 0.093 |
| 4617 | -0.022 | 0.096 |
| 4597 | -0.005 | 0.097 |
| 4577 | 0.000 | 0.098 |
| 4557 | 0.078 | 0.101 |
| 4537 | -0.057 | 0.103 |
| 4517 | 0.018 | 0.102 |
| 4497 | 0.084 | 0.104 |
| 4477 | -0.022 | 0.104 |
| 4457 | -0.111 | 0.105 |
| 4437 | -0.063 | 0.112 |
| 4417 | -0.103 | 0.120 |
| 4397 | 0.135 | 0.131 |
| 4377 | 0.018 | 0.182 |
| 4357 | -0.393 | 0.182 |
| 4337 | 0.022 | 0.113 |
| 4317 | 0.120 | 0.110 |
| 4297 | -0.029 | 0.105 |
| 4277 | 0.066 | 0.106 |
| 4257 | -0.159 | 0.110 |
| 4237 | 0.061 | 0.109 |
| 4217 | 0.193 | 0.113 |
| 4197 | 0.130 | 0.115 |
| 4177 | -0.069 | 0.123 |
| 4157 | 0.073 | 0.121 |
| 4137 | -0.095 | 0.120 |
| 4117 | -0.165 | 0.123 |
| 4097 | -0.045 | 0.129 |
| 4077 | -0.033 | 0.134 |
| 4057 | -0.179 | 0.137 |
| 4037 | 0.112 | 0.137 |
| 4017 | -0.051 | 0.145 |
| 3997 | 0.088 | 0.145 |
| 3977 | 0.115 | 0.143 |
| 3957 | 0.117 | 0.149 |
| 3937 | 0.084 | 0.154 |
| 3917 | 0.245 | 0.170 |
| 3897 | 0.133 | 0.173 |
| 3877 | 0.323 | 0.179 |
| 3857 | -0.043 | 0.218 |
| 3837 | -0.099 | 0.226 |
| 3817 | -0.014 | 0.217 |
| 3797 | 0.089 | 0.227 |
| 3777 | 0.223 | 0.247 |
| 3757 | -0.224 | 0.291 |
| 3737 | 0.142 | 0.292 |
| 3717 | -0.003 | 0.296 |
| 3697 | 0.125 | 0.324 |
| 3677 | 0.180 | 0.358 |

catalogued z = 0.871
